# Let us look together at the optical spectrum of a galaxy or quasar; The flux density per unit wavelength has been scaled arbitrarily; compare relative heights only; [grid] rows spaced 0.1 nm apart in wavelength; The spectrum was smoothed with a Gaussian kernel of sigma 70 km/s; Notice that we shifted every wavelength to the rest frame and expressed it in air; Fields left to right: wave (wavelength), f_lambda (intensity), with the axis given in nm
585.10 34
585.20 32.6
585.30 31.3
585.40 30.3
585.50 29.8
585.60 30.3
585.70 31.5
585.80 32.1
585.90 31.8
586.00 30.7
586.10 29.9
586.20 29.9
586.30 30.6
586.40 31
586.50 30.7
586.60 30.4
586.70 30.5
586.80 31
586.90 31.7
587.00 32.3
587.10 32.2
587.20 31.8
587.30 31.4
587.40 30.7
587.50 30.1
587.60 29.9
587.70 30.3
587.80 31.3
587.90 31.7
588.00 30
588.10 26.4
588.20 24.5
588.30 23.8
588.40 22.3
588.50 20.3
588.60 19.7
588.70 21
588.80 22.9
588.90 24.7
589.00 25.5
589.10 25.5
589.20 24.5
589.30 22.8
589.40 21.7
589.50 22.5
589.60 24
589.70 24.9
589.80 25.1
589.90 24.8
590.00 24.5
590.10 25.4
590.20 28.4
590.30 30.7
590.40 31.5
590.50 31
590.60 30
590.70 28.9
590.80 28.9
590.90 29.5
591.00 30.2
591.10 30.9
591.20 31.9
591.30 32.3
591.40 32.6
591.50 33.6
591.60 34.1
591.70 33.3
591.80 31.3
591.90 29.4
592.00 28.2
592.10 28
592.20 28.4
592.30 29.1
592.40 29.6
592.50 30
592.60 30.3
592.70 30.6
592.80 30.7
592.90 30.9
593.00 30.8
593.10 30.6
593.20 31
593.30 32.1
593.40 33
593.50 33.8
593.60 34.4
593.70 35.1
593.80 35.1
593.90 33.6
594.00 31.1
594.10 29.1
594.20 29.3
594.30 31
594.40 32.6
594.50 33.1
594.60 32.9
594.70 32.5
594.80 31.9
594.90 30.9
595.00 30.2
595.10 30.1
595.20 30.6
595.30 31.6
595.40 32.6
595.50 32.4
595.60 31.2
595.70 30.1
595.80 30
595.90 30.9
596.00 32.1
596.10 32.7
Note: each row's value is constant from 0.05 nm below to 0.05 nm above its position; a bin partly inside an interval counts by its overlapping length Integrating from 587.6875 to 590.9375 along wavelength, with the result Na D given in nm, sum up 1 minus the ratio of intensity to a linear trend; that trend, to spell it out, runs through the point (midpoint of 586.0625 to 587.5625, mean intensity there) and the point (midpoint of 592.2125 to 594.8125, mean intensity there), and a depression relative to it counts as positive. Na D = 0.546 nm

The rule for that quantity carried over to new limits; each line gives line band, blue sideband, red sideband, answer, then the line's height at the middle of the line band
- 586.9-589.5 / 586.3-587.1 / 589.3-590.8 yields 0.22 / 29.1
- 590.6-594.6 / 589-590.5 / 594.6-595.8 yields -0.37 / 28.6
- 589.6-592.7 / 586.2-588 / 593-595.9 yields 0.19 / 31.4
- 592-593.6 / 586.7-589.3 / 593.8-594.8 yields 0.01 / 30.8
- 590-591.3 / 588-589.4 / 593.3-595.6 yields -0.16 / 26.5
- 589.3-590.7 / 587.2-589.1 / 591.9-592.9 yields 0.07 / 27.9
